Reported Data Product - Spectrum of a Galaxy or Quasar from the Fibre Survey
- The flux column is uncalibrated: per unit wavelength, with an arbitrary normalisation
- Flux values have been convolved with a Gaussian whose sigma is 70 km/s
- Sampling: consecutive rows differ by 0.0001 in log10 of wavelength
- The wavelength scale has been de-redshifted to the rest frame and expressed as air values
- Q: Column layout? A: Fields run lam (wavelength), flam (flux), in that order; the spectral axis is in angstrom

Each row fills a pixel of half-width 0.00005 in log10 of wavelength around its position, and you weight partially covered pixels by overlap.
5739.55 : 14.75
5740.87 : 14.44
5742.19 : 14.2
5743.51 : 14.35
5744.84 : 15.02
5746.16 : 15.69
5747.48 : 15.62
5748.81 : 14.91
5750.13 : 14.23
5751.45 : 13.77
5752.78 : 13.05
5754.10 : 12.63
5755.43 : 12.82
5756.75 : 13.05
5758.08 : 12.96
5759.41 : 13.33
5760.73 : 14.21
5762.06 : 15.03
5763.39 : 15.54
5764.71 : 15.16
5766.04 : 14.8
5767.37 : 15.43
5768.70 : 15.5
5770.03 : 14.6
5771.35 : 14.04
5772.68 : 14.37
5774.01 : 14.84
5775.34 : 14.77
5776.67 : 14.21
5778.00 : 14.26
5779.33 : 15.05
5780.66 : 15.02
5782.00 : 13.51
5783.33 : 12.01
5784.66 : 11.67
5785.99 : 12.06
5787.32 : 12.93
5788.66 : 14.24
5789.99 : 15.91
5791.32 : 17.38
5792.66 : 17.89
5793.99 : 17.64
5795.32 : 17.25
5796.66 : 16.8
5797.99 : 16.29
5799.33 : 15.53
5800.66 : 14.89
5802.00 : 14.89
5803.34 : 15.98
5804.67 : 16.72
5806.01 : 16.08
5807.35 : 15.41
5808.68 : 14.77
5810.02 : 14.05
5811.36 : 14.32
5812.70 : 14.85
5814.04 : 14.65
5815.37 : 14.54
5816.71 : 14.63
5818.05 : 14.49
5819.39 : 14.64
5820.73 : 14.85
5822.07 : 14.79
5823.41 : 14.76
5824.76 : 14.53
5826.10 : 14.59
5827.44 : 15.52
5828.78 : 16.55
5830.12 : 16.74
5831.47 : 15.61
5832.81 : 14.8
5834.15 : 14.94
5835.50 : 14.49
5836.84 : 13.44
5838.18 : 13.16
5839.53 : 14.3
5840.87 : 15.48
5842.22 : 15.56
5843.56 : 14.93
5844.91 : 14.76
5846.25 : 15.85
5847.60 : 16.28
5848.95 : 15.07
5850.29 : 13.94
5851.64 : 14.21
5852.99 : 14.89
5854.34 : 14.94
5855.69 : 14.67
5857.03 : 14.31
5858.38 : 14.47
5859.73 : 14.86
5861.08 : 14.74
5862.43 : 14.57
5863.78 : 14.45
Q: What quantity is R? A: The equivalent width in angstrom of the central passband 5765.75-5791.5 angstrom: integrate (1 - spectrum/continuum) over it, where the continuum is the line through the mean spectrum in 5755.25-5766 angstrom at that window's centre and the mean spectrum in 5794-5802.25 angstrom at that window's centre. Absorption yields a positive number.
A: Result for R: 1.4 angstrom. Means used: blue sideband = 14.1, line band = 14.3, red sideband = 16.1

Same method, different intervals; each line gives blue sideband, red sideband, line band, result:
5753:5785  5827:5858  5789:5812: -2.4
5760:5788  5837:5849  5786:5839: -2.1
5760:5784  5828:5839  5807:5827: 0.3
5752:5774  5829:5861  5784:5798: -1.0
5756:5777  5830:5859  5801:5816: -0.5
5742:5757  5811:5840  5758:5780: -0.5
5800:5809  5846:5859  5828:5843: 0.1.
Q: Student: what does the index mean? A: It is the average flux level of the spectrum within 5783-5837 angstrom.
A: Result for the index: 15.1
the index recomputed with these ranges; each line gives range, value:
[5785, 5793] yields 14.8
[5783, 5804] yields 15.3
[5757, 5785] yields 14.3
